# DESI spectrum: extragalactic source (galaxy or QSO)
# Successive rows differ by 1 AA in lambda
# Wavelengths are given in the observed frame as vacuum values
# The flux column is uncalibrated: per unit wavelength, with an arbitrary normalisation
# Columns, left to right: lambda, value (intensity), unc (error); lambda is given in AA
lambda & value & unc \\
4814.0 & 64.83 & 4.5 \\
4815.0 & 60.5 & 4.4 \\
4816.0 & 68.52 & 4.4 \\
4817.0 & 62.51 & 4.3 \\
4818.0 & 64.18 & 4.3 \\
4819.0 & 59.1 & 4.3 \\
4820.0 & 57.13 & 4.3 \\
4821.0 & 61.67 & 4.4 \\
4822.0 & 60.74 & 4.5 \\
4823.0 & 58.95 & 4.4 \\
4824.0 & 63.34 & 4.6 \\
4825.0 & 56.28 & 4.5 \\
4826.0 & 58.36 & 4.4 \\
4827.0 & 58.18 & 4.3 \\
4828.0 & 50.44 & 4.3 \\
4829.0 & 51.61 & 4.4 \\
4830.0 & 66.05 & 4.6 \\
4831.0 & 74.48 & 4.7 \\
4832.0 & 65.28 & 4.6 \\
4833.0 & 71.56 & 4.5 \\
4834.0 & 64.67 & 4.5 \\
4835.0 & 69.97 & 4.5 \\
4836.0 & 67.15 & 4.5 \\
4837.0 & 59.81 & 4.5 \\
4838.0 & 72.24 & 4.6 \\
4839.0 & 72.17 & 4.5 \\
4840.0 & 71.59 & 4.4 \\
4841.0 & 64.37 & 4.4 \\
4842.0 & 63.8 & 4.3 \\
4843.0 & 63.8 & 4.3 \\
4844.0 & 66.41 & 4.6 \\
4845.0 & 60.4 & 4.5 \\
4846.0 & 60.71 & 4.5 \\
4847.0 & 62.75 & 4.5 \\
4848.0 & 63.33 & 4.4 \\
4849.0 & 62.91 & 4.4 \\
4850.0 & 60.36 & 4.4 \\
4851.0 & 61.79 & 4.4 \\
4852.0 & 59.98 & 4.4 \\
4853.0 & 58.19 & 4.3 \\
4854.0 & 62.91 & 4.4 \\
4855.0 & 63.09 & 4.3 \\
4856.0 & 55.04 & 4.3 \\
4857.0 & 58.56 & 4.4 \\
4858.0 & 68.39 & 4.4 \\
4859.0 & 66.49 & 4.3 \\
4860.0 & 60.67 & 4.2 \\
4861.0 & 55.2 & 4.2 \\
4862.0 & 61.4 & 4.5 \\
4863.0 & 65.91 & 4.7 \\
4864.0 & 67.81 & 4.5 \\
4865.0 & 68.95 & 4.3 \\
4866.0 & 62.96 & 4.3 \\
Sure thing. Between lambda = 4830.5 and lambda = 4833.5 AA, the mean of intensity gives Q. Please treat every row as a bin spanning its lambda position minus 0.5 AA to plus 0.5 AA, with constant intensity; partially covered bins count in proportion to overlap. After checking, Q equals 70.4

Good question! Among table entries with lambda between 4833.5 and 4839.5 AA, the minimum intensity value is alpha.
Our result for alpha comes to 59.81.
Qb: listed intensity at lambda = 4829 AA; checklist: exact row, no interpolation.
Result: 51.61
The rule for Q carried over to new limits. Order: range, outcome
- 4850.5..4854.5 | 60.7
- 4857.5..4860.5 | 65.2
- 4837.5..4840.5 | 72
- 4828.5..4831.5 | 64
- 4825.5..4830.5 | 56.9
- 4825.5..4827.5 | 58.3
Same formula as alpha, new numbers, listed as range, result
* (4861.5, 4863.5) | 61.4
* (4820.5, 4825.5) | 56.28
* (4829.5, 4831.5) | 66.05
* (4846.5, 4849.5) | 62.75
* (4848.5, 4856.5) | 55.04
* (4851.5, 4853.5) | 58.19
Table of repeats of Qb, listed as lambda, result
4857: 58.56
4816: 68.52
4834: 64.67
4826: 58.36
